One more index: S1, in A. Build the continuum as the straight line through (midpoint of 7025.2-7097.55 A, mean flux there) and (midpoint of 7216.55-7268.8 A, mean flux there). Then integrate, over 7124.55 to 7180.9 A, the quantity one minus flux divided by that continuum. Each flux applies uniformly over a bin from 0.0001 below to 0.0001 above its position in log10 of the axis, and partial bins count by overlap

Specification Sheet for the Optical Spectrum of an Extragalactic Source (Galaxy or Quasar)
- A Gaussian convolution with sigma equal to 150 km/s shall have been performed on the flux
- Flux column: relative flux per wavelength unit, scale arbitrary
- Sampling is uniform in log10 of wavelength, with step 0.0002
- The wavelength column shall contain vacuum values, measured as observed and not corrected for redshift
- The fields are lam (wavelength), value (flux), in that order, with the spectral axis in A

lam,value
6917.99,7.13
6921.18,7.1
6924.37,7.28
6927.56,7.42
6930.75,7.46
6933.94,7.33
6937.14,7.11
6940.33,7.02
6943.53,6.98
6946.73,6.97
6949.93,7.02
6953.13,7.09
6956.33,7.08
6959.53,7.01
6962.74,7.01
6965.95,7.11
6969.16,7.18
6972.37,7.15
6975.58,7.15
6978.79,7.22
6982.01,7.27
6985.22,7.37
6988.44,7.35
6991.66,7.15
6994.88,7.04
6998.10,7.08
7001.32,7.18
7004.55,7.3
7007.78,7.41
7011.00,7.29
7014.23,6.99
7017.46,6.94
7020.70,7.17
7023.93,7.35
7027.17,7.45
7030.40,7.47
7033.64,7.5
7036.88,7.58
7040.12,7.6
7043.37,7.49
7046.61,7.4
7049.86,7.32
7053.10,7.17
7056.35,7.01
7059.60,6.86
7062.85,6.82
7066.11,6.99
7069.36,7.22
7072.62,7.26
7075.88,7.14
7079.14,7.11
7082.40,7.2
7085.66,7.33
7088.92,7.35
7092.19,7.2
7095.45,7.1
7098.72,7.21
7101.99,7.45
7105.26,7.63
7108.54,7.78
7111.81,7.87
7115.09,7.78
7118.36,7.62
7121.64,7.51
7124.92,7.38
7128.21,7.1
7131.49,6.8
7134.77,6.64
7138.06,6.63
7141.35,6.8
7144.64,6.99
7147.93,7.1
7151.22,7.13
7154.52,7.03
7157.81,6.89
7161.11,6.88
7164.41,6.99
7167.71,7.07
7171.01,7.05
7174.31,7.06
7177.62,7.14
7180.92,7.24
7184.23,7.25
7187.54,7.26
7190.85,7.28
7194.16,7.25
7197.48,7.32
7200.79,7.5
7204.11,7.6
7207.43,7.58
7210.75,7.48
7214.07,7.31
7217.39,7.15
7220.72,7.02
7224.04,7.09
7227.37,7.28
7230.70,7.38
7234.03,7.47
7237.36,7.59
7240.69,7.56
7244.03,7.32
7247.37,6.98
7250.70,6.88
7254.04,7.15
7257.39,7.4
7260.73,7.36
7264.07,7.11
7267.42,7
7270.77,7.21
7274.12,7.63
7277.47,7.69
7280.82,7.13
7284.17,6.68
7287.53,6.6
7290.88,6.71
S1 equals 2.1 A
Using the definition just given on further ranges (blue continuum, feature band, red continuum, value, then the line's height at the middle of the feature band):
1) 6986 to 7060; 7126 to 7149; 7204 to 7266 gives 1.30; 7.28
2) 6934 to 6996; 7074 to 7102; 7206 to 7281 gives -0.07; 7.2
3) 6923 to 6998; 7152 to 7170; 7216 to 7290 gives 0.53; 7.19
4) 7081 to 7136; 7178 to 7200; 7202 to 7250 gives 0.22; 7.34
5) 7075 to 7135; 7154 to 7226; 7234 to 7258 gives 0.97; 7.3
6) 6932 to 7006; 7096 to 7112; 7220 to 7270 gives -0.76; 7.19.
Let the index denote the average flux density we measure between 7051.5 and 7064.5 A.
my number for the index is 6.96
